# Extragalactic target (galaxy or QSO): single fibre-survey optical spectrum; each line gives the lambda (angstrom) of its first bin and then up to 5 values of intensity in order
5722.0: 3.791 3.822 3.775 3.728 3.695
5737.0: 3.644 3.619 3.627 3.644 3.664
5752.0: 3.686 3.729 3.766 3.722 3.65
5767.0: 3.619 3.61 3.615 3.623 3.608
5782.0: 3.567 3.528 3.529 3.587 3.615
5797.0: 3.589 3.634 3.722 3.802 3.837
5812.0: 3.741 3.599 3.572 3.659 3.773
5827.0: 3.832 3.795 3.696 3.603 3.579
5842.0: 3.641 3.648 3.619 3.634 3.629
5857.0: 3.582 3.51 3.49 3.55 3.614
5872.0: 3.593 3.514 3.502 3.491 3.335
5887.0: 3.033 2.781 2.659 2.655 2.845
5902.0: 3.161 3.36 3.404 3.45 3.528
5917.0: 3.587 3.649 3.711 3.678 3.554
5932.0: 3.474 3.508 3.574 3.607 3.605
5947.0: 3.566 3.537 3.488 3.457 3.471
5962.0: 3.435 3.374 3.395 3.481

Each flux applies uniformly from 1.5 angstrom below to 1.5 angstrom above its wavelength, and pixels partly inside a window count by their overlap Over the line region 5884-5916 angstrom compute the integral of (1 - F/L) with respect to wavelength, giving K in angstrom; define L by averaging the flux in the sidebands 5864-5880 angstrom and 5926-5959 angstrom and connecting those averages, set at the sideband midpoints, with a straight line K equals 4.0 angstrom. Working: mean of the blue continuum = 3.55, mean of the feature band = 3.11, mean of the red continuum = 3.54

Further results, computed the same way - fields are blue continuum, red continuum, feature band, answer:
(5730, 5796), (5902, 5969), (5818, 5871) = -0.8 angstrom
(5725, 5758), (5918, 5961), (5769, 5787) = 0.4 angstrom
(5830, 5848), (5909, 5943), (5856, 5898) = 3.7 angstrom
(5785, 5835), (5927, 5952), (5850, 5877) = 0.5 angstrom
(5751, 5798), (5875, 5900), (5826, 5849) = -2.5 angstrom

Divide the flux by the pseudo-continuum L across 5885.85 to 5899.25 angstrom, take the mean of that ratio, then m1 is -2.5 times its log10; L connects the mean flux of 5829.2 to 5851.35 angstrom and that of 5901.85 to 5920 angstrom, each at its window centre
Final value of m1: 0.25 mag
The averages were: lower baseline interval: 3.65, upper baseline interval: 3.45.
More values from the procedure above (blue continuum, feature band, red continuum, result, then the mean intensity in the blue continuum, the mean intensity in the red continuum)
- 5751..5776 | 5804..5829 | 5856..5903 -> -0.073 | 3.67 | 3.27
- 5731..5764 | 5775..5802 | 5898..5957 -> 0.015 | 3.68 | 3.49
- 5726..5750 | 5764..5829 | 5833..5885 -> -0.008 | 3.68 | 3.57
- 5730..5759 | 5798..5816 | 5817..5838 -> -0.007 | 3.68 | 3.7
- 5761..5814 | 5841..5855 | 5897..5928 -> -0.029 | 3.64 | 3.43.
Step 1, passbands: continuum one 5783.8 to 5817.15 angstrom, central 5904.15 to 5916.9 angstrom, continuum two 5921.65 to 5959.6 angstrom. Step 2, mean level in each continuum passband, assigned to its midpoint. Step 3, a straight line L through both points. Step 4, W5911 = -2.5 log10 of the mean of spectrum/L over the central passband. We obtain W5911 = 0.04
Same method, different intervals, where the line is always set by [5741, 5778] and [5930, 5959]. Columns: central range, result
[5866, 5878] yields 0.006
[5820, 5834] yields -0.042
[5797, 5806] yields -0.015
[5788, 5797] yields 0.015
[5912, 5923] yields -0.014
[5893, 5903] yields 0.247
